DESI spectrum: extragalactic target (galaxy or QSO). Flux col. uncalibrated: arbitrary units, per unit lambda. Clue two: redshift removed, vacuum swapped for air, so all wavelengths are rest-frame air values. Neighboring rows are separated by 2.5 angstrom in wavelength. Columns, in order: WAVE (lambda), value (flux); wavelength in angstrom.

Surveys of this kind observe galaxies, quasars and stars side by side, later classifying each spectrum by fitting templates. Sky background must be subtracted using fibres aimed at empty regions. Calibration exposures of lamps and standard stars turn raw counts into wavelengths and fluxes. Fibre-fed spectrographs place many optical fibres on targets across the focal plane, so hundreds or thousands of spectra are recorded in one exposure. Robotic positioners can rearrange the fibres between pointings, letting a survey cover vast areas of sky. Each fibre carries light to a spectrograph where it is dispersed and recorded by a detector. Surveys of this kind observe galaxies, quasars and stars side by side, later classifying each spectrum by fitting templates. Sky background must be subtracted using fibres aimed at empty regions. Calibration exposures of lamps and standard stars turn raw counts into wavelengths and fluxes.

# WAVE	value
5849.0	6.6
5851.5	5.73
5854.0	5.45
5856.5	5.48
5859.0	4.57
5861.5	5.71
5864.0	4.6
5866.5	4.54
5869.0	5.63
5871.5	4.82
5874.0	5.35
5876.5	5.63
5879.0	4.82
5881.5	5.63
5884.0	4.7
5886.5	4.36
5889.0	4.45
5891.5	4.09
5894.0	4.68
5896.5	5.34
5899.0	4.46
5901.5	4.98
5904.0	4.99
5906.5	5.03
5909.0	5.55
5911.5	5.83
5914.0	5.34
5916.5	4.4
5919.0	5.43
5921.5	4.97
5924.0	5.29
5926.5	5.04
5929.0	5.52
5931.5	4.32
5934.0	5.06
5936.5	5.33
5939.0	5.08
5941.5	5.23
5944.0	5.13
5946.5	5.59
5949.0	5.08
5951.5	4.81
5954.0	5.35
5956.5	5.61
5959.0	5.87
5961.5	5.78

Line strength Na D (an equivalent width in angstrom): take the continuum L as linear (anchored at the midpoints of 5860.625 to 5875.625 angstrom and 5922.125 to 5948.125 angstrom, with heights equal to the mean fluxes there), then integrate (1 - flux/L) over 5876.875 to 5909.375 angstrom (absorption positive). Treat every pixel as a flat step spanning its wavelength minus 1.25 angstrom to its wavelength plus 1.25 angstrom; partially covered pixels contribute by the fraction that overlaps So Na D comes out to 1.7 angstrom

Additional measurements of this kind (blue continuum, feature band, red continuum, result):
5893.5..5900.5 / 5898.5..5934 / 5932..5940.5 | -0.9 angstrom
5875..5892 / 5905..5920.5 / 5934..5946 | -0.7 angstrom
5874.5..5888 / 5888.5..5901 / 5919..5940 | 1.0 angstrom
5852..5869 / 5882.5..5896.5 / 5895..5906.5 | 1.2 angstrom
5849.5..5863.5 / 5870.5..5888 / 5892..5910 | 0.5 angstrom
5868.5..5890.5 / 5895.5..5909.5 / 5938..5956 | 0.1 angstrom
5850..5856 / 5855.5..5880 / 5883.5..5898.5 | 0.5 angstrom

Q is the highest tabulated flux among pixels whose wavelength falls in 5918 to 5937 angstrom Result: 5.52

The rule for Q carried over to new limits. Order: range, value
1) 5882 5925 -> 5.83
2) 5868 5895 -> 5.63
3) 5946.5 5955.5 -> 5.59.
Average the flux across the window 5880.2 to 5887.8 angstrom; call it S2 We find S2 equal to 4.89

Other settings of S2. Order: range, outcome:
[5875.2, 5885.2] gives 5.2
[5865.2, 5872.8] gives 5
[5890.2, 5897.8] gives 4.7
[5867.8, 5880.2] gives 5.25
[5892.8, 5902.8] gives 4.87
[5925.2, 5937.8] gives 5.06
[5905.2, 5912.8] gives 5.47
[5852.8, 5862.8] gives 5.3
